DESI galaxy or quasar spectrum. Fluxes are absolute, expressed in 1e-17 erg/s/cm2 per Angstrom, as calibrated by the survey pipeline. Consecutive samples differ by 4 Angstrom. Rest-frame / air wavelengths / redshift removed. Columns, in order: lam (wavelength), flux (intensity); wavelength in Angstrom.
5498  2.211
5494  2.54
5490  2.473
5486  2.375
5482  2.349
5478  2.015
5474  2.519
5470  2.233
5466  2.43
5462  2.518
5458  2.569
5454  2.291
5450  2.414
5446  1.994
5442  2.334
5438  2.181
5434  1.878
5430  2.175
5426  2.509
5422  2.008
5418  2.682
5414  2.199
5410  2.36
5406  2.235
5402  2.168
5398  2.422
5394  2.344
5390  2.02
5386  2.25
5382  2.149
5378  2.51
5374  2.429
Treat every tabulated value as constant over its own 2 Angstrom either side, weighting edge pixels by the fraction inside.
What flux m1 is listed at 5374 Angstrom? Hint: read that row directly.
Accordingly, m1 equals 2.429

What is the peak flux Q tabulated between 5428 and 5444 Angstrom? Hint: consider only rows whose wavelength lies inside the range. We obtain 2.334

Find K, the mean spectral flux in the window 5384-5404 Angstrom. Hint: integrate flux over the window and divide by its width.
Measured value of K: 2.24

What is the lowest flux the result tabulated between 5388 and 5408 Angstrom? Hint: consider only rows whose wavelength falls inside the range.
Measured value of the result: 2.02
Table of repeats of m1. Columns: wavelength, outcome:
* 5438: 2.181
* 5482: 2.349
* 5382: 2.149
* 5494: 2.54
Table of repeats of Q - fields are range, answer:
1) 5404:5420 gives 2.682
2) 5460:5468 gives 2.518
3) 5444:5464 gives 2.569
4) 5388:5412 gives 2.422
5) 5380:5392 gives 2.25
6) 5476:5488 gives 2.375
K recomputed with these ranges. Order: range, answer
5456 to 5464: 2.54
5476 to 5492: 2.3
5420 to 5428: 2.26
